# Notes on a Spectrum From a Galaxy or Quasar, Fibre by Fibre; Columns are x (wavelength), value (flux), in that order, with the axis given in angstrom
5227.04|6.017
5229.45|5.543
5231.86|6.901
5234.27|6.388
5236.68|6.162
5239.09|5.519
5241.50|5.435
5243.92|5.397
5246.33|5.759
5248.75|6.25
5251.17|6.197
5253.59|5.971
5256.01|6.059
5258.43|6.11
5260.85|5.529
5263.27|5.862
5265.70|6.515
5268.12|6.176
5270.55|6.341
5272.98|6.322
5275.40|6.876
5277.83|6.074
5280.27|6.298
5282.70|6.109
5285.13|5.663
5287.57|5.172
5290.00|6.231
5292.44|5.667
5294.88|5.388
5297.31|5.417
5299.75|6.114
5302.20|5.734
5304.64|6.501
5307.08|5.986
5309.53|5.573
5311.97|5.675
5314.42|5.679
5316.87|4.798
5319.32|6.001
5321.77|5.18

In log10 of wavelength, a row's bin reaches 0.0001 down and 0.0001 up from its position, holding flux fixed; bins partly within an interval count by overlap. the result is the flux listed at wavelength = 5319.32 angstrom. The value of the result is 6.001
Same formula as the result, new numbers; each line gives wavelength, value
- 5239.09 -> 5.519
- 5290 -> 6.231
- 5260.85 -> 5.529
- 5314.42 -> 5.679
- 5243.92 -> 5.397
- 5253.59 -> 5.971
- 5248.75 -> 6.25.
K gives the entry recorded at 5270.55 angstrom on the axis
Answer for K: 6.341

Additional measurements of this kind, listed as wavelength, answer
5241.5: 5.435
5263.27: 5.862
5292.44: 5.667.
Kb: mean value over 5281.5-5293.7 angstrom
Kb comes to 5.77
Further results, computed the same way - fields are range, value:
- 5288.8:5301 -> 5.76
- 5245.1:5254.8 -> 6.04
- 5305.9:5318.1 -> 5.54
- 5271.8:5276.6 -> 6.61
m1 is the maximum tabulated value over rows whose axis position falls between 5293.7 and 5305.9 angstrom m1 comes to 6.501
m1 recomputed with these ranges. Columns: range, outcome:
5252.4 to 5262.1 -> 6.11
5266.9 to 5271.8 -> 6.341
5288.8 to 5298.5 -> 6.231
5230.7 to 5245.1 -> 6.901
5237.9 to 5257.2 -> 6.25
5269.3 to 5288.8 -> 6.876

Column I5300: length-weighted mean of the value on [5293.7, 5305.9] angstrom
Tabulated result 5.84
